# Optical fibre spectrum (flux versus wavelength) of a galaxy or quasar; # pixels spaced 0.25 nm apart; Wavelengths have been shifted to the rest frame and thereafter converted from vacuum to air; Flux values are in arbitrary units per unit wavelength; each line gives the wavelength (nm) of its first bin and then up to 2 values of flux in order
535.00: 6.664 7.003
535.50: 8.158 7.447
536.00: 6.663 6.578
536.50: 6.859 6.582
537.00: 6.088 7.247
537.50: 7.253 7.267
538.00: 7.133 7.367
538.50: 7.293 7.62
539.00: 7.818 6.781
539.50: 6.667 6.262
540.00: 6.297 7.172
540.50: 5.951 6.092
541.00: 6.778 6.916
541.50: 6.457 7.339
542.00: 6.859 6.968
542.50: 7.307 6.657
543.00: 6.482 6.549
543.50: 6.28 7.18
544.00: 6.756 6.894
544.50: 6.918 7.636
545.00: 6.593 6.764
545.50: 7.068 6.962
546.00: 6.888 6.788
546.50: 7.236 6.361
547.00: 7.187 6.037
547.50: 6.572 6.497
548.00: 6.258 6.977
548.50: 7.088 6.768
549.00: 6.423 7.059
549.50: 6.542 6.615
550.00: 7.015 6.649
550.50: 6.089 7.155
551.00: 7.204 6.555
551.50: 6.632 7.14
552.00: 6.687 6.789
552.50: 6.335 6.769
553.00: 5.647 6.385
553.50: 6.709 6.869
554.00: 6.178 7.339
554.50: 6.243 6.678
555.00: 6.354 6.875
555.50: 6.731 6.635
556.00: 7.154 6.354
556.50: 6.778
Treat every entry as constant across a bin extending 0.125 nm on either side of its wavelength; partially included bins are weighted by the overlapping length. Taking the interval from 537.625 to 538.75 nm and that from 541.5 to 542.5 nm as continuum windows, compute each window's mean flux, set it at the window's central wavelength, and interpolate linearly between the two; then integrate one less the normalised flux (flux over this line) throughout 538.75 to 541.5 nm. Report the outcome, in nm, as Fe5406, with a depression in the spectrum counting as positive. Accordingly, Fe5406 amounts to 0.17 nm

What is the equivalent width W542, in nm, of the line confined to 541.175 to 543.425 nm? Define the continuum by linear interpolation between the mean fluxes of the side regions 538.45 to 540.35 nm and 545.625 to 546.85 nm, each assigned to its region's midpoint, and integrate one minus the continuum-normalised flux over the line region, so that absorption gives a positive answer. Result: 0.033 nm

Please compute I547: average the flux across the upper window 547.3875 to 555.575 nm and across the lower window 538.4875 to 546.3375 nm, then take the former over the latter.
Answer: 1.0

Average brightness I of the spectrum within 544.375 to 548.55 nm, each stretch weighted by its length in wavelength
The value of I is 6.81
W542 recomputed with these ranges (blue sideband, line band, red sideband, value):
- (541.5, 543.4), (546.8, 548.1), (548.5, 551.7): 0.05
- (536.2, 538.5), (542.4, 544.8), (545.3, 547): 0.03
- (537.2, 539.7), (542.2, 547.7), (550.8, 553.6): 0.10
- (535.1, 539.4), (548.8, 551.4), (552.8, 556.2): 0.00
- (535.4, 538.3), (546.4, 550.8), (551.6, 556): 0.04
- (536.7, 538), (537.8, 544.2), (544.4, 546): 0.10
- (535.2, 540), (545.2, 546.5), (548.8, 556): -0.02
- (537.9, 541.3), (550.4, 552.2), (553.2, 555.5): -0.03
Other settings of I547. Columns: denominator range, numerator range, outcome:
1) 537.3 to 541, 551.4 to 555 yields 0.95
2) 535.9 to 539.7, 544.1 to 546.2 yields 0.99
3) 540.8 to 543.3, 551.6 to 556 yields 0.97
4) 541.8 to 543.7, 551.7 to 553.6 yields 0.96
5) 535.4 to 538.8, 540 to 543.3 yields 0.95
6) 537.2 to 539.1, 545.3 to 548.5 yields 0.92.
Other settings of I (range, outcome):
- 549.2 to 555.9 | 6.66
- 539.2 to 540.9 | 6.45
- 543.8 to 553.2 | 6.75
